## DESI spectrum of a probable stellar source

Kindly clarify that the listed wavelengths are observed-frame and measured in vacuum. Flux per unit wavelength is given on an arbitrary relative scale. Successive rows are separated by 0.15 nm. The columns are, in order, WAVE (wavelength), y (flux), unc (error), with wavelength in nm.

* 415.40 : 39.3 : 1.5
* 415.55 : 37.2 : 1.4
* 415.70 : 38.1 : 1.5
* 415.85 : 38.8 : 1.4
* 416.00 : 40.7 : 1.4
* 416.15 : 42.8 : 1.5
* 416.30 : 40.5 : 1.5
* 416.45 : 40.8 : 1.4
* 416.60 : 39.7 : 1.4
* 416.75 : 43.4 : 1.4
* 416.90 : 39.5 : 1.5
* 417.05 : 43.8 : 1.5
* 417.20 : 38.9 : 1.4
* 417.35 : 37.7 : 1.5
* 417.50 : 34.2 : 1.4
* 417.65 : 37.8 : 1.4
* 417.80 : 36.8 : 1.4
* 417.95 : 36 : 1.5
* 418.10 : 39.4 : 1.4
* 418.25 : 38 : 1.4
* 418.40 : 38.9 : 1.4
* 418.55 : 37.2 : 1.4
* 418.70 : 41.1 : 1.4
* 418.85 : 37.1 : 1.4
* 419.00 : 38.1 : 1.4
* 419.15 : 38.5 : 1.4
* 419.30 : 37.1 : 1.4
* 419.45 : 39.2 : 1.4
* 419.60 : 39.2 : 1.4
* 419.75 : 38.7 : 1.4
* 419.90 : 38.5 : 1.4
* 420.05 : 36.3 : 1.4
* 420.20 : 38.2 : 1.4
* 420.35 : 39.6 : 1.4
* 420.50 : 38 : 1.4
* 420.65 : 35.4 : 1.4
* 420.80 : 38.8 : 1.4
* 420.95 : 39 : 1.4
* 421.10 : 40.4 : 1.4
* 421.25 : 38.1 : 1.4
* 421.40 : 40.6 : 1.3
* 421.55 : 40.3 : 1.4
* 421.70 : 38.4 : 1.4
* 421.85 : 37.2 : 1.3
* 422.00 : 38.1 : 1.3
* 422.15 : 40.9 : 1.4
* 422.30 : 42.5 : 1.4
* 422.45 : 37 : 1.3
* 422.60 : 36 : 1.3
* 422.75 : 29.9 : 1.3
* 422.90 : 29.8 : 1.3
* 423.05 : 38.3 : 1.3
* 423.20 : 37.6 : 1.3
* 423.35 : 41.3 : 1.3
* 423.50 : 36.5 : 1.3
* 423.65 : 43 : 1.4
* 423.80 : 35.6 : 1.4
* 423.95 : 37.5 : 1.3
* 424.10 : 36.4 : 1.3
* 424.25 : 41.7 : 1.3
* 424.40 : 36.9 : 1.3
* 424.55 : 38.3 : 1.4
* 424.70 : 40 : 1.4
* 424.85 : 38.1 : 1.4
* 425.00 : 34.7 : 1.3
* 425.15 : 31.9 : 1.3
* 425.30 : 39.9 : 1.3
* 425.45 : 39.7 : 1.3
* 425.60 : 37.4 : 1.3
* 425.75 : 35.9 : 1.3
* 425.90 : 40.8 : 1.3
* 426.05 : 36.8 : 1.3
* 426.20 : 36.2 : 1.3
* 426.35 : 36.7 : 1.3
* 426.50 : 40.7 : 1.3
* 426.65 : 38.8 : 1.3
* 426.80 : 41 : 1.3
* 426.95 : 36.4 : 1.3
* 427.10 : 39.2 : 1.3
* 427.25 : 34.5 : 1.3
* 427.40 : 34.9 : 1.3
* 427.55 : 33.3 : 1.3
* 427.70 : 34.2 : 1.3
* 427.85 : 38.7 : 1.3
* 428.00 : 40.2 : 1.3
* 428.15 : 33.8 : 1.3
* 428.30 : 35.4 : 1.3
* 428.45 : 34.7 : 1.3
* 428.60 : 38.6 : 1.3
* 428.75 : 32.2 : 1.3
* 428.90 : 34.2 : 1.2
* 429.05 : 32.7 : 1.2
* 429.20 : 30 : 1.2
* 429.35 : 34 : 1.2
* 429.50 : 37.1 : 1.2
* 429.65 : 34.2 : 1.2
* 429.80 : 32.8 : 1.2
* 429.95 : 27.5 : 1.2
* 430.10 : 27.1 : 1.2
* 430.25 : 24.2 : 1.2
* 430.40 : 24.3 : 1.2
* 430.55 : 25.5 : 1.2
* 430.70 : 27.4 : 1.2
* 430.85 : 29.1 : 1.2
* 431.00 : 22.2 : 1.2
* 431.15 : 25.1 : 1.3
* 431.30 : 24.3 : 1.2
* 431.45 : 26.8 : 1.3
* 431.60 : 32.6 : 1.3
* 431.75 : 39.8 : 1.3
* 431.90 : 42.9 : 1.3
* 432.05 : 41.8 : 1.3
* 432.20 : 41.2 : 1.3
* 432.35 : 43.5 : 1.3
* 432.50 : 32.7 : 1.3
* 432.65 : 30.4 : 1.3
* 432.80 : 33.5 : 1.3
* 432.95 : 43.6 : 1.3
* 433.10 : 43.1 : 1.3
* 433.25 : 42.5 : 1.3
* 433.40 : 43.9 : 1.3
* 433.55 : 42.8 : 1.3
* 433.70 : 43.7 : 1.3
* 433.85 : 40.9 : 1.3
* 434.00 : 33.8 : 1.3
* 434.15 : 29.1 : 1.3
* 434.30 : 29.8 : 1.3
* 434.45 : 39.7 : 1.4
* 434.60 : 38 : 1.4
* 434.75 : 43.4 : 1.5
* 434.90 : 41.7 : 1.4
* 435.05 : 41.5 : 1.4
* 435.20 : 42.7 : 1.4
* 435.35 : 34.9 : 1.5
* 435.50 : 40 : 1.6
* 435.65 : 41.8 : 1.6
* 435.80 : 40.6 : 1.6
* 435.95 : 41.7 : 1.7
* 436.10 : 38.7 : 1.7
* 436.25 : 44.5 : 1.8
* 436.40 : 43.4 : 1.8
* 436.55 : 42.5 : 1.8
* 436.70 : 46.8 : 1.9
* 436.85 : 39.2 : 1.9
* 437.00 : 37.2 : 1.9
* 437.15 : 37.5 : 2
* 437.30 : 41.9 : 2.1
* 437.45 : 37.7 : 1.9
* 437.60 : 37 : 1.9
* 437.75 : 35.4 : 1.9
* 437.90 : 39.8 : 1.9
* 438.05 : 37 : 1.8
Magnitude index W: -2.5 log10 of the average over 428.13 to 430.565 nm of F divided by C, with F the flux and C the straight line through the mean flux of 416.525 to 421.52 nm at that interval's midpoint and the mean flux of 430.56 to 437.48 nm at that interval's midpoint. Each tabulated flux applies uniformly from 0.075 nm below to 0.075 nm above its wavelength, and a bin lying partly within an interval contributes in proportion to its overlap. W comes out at 0.20 mag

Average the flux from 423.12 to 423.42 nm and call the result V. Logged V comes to 39.4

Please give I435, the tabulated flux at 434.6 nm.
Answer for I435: 38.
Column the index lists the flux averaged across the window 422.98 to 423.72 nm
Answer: 39.3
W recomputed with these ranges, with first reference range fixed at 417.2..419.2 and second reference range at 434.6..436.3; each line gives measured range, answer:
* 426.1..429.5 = 0.102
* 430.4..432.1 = 0.307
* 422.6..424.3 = 0.051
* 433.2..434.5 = 0.061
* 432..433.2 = 0.044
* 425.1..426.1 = 0.041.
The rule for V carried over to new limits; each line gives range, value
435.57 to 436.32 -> 41.4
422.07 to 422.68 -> 39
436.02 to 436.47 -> 42.2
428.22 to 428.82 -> 35.2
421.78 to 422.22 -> 38.7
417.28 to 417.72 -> 36.5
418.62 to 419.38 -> 38.4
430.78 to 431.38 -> 25.2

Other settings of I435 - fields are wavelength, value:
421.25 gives 38.1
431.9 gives 42.9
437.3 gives 41.9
